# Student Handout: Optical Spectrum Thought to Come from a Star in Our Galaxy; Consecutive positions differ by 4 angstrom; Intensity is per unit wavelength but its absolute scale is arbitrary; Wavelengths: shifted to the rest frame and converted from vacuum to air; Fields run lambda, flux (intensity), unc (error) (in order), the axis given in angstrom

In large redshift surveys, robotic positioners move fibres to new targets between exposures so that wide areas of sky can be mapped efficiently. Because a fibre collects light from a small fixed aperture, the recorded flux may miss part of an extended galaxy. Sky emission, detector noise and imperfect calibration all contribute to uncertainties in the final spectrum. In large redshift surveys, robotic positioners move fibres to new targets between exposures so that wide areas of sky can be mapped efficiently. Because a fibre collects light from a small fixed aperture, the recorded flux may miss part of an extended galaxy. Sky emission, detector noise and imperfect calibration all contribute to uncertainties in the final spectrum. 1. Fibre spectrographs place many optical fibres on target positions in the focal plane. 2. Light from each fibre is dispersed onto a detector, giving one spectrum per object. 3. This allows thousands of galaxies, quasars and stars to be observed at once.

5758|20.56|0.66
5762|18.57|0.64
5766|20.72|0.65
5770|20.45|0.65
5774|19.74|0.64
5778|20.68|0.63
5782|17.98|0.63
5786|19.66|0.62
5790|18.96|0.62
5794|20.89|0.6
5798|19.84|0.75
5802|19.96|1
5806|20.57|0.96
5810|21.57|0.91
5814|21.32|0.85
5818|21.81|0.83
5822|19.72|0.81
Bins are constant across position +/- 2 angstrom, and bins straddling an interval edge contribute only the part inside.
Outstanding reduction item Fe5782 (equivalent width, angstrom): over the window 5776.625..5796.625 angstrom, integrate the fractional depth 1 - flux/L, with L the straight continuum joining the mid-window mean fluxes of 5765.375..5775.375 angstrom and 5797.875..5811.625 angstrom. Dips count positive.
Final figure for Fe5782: 0.8 angstrom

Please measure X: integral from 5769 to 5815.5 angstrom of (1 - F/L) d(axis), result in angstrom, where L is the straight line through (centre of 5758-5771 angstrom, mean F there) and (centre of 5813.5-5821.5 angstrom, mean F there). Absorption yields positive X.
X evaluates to 1.2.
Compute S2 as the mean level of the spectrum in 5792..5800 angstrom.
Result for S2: 20.4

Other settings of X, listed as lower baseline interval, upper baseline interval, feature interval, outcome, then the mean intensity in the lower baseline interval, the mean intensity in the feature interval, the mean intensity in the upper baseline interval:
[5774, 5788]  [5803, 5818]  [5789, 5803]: 0.25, 19.5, 20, 21.2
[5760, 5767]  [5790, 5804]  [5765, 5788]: -0.15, 19.5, 19.8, 20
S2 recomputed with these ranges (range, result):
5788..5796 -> 19.9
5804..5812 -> 21.1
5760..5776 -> 19.9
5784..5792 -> 19.3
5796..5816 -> 20.7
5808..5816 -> 21.4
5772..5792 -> 19.4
